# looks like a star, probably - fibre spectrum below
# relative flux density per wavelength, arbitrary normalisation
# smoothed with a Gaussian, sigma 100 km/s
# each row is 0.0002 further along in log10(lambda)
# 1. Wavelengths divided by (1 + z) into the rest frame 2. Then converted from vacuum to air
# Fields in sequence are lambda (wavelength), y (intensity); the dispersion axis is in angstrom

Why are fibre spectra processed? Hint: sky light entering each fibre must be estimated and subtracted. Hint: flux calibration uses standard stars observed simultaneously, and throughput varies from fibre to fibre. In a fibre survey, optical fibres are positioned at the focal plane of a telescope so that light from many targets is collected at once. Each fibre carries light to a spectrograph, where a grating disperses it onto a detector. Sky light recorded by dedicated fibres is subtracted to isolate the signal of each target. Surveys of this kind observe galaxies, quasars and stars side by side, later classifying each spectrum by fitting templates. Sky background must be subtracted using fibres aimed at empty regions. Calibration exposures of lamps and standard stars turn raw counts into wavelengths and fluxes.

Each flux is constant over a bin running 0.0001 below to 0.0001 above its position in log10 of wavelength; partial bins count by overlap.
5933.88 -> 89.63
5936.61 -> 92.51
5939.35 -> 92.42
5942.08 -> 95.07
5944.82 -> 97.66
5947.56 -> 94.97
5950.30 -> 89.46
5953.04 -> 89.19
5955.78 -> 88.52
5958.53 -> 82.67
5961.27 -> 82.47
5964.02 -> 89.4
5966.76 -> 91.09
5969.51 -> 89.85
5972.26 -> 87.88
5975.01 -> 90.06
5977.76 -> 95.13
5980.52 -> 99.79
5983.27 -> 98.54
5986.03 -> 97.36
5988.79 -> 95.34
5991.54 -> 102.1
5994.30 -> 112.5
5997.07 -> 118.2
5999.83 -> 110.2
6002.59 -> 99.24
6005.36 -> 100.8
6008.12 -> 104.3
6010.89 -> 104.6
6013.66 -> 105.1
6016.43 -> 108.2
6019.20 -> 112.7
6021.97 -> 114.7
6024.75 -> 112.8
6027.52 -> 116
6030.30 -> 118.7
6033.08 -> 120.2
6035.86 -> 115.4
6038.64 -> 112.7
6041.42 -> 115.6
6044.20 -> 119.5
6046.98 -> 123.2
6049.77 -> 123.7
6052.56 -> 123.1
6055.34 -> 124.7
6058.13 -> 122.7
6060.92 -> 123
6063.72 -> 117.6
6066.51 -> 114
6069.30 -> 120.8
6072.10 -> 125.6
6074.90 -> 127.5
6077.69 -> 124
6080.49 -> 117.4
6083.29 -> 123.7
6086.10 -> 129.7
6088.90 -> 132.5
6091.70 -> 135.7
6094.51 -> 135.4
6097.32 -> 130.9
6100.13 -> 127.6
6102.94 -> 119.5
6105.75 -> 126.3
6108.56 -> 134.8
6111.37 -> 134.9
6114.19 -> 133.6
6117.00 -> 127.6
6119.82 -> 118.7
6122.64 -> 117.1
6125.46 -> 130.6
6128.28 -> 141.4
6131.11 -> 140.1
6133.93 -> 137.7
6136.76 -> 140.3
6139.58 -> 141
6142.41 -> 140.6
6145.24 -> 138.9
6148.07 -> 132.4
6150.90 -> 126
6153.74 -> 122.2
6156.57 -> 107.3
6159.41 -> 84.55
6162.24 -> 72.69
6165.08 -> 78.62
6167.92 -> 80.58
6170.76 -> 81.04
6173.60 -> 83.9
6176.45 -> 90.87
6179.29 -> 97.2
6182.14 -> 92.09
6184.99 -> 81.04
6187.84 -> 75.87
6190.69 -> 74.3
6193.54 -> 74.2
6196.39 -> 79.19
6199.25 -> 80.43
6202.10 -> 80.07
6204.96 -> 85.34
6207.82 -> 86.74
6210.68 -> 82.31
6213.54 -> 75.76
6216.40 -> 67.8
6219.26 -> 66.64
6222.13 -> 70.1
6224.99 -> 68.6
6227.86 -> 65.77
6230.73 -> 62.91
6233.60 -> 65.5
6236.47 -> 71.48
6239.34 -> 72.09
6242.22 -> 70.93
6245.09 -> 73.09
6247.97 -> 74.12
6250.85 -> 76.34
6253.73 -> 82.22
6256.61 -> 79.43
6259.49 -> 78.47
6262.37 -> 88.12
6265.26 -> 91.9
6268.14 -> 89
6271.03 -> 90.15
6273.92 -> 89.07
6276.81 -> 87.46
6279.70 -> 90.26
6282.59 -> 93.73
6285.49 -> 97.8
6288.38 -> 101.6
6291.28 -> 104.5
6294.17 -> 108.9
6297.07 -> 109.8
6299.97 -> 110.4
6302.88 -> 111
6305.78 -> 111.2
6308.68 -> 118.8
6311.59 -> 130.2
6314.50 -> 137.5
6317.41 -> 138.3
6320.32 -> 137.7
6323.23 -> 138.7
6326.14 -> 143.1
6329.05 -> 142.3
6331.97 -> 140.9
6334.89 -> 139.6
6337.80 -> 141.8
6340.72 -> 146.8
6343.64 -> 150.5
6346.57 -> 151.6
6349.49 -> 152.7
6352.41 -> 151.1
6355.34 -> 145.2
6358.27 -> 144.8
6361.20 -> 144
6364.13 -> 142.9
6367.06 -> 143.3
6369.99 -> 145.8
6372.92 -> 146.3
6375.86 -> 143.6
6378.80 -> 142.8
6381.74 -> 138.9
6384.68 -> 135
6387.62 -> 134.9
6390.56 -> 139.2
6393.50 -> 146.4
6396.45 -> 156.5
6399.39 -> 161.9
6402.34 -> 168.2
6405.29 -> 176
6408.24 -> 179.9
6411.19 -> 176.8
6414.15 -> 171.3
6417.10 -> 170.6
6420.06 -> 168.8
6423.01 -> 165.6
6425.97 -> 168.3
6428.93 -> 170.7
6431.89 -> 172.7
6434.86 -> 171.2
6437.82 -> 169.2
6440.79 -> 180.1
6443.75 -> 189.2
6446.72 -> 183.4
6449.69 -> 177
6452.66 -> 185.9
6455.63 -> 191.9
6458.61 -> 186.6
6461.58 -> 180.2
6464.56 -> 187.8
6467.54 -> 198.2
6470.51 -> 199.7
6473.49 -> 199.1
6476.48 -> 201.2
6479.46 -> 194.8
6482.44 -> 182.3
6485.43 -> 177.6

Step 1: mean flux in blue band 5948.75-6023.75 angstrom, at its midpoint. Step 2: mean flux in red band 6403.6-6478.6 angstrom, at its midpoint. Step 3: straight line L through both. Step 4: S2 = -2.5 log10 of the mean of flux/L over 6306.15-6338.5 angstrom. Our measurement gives 0.171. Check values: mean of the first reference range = 98.6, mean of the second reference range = 181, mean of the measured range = 136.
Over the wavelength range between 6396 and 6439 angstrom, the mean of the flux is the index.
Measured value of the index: 170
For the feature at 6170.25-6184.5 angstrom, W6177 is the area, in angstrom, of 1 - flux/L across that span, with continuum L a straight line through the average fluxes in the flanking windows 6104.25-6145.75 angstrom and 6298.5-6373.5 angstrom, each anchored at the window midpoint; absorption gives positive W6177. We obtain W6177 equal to 4.8 angstrom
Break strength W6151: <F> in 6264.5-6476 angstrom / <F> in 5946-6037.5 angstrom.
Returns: 1.5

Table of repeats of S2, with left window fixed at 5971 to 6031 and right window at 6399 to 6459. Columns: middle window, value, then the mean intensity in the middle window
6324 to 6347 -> 0.11 mag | 144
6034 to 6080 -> -0.06 mag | 121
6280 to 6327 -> 0.30 mag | 117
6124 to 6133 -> -0.09 mag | 137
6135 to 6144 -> -0.10 mag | 140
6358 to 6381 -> 0.15 mag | 144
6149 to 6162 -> 0.21 mag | 107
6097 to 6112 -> -0.06 mag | 129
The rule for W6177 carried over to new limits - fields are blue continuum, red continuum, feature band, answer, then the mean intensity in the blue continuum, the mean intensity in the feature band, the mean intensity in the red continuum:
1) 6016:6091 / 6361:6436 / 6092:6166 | 1.8 angstrom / 120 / 125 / 157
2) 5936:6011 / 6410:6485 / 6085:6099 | -1.8 angstrom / 96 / 133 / 182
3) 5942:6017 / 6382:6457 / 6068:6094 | -3.0 angstrom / 97.1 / 127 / 168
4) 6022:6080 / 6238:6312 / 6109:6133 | -4.2 angstrom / 120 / 131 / 93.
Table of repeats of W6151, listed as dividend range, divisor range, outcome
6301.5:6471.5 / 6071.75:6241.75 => 1.51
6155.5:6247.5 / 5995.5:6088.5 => 0.67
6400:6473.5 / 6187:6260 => 2.40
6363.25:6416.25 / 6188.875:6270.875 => 2.00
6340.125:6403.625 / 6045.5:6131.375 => 1.16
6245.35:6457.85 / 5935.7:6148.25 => 1.20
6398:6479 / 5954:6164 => 1.55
